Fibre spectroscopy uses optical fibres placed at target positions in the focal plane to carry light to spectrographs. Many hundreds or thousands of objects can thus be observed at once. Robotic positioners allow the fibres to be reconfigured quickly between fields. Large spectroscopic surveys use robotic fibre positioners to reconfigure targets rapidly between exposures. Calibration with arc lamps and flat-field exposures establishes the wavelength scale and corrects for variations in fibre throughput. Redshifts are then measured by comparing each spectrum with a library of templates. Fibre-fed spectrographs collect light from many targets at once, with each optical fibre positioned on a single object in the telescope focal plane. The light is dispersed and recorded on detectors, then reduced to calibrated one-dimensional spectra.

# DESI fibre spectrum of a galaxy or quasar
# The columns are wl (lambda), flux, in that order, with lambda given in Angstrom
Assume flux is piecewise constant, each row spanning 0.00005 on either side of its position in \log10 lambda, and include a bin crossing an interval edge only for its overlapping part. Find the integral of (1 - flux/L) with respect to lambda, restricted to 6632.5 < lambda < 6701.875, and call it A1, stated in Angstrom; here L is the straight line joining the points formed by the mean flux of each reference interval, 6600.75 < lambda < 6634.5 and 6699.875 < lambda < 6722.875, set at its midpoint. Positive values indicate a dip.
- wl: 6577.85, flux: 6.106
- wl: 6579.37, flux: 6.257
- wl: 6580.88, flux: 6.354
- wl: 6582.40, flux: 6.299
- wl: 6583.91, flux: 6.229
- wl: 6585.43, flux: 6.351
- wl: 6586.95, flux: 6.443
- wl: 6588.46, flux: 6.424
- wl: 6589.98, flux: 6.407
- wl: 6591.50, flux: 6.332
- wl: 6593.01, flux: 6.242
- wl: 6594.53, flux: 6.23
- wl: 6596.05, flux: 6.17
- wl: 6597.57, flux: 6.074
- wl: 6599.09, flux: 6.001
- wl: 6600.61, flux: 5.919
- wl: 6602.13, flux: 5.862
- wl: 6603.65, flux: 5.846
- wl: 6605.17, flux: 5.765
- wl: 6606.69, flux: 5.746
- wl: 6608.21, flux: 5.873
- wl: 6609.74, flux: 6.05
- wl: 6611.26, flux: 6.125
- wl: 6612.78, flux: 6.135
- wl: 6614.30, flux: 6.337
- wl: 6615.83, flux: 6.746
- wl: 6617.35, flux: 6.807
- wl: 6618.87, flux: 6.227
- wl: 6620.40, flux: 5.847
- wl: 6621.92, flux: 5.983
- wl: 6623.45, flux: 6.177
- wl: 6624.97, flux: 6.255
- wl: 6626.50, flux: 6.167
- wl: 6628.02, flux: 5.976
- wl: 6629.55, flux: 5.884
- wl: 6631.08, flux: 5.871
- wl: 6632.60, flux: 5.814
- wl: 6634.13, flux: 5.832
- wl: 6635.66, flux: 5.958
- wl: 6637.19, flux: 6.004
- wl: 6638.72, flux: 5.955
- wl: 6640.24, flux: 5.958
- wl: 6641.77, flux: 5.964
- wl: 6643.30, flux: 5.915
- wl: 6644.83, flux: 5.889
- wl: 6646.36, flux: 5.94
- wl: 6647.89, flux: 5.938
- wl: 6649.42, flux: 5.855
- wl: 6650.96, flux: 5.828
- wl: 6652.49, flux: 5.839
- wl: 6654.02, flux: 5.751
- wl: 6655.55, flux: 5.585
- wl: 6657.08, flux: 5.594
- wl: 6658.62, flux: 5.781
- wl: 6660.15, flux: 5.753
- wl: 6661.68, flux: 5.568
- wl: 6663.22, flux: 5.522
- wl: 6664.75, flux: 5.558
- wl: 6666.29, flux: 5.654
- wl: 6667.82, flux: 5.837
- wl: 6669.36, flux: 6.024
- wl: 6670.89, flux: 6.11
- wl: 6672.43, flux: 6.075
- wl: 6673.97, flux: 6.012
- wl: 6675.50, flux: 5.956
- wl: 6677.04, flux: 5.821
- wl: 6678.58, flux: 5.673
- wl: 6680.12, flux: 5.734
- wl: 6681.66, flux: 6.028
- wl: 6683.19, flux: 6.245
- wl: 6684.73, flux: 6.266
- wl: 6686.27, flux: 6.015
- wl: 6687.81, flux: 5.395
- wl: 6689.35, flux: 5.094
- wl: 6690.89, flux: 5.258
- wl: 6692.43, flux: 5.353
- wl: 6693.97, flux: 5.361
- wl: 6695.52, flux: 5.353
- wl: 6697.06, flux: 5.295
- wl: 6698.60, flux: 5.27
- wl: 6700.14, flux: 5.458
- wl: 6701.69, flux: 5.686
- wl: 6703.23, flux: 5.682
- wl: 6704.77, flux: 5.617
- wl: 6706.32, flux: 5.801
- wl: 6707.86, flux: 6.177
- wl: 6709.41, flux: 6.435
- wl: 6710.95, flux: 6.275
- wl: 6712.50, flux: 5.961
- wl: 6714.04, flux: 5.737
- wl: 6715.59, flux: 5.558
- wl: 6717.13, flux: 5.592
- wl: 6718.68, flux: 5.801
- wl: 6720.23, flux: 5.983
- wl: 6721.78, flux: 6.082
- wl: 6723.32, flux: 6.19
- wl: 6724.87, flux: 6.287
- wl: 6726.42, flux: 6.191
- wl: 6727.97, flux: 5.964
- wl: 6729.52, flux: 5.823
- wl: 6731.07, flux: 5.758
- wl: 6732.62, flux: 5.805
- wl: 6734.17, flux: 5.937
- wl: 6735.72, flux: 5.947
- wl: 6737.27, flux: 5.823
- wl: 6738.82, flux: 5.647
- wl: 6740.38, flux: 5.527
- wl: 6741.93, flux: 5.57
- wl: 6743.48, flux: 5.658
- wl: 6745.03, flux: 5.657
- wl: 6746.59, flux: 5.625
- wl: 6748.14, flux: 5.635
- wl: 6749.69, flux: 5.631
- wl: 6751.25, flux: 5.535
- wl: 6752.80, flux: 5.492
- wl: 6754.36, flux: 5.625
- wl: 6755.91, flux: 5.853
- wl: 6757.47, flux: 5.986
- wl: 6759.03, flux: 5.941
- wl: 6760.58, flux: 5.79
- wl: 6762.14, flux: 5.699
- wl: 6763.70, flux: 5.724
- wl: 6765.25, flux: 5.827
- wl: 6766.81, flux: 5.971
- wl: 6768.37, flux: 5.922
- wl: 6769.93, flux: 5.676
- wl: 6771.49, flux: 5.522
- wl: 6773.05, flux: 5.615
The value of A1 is 2.39 Angstrom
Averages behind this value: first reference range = 6.06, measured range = 5.75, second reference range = 5.87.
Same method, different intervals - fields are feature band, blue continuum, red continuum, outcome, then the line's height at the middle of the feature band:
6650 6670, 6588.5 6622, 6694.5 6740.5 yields 0.9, 5.98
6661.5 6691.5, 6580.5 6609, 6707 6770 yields 0.8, 5.96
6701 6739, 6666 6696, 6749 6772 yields -1.0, 5.76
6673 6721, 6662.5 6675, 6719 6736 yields 1.5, 5.92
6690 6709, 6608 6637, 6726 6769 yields 1.1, 5.9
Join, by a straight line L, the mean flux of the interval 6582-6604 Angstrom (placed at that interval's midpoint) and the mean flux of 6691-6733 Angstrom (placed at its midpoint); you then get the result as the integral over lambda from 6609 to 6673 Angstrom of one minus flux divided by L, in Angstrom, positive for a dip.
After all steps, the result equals 0.8 Angstrom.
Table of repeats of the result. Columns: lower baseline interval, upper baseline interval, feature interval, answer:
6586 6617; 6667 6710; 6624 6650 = 0.1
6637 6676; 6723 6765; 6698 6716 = 0.0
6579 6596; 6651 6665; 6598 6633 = 0.0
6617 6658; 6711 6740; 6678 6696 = 0.8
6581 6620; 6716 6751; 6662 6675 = 0.3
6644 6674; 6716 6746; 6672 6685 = -0.3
